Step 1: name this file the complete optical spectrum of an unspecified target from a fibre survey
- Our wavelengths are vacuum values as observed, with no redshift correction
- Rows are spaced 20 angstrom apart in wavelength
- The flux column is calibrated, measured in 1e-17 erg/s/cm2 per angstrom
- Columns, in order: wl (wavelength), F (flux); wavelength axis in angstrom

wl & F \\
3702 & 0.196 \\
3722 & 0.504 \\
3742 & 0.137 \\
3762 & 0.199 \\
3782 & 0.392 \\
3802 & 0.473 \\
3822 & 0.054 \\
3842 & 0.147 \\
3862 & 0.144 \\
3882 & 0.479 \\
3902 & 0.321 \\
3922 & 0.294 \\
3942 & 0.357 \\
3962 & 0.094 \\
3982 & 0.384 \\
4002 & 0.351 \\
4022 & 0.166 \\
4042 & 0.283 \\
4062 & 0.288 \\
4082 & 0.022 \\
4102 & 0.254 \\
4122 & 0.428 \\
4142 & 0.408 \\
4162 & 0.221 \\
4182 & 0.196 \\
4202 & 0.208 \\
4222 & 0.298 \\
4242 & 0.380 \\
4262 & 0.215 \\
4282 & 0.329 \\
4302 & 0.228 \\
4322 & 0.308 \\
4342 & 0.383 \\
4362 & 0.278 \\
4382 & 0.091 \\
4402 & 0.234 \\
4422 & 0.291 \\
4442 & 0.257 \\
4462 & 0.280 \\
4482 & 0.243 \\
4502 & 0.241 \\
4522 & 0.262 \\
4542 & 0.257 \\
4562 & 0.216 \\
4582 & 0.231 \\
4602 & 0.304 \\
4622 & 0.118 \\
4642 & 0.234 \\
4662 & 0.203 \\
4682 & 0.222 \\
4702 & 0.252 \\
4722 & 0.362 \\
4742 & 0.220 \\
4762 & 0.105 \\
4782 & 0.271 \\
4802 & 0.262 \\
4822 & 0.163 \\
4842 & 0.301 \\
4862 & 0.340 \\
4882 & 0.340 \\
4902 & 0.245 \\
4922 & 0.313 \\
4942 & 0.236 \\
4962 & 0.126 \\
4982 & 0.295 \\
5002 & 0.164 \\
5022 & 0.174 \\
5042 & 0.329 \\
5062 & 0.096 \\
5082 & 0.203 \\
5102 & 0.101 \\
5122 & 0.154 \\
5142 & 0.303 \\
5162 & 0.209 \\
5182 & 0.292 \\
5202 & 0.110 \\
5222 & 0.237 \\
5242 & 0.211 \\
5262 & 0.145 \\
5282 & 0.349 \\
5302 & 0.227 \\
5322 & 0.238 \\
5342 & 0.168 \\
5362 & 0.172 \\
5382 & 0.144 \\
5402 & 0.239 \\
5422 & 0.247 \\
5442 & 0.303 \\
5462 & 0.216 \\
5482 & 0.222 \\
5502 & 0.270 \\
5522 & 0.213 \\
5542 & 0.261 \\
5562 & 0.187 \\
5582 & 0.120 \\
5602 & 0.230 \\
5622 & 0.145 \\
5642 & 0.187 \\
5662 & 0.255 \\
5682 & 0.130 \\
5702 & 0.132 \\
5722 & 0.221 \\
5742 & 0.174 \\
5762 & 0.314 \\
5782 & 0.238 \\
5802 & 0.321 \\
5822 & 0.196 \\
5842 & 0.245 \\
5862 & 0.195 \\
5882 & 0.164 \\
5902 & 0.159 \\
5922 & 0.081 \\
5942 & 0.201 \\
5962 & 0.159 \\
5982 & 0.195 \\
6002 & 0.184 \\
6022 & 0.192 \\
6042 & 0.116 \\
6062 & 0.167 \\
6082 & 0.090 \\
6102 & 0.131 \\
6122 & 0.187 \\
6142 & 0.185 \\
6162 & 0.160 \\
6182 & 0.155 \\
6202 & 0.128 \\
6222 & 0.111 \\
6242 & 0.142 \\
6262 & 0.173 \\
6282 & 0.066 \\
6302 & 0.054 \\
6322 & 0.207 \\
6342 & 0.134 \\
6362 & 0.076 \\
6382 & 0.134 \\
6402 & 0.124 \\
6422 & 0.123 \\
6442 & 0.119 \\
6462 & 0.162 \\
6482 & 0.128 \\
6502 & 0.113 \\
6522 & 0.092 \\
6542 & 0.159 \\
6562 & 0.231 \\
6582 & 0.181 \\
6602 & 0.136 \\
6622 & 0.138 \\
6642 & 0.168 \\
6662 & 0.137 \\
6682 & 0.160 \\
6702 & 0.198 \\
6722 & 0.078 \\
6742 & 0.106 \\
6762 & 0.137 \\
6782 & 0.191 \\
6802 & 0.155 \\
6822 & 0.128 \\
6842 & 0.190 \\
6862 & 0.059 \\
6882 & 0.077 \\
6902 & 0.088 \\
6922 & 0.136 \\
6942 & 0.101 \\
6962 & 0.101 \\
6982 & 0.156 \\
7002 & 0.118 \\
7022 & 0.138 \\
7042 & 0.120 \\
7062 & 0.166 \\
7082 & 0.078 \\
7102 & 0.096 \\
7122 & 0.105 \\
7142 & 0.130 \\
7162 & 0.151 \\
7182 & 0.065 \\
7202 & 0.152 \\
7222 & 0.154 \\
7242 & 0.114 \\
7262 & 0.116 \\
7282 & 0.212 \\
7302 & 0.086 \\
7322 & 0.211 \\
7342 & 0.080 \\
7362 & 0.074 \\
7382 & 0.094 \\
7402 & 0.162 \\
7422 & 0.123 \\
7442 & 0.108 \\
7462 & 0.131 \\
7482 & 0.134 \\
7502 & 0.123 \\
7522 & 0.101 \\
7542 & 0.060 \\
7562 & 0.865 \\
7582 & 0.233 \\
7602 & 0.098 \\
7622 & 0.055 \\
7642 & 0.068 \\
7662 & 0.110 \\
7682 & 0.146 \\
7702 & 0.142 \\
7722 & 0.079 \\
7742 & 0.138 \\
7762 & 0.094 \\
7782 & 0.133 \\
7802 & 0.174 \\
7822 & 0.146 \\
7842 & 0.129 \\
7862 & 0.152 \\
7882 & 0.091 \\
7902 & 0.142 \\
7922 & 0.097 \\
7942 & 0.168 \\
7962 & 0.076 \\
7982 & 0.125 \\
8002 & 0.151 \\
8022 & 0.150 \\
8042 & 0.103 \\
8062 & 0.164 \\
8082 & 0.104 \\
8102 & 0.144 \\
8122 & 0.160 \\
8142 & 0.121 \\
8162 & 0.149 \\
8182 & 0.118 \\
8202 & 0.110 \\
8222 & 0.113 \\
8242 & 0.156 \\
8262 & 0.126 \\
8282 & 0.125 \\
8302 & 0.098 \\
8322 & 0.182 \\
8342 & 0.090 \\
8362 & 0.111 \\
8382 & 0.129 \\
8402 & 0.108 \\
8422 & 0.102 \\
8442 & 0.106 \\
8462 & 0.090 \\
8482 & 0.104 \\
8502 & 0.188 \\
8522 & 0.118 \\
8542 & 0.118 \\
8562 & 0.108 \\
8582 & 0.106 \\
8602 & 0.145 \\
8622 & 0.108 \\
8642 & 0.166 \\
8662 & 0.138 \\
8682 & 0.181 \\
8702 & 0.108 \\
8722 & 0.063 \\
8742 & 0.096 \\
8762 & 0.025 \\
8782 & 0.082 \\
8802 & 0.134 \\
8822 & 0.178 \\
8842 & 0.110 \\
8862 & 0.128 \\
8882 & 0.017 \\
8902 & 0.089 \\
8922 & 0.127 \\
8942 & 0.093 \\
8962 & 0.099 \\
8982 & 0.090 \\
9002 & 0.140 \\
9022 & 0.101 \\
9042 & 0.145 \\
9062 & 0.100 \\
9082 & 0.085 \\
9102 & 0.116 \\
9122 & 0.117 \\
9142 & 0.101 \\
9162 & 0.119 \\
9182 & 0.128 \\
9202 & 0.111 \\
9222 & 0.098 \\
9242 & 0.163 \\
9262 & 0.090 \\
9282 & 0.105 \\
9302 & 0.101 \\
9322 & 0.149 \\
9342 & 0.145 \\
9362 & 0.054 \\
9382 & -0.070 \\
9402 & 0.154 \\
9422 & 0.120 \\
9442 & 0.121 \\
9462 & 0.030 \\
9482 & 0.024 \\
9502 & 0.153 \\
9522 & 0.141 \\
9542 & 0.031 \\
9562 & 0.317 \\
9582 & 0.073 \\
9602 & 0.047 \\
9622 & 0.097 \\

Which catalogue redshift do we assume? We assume 1.03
